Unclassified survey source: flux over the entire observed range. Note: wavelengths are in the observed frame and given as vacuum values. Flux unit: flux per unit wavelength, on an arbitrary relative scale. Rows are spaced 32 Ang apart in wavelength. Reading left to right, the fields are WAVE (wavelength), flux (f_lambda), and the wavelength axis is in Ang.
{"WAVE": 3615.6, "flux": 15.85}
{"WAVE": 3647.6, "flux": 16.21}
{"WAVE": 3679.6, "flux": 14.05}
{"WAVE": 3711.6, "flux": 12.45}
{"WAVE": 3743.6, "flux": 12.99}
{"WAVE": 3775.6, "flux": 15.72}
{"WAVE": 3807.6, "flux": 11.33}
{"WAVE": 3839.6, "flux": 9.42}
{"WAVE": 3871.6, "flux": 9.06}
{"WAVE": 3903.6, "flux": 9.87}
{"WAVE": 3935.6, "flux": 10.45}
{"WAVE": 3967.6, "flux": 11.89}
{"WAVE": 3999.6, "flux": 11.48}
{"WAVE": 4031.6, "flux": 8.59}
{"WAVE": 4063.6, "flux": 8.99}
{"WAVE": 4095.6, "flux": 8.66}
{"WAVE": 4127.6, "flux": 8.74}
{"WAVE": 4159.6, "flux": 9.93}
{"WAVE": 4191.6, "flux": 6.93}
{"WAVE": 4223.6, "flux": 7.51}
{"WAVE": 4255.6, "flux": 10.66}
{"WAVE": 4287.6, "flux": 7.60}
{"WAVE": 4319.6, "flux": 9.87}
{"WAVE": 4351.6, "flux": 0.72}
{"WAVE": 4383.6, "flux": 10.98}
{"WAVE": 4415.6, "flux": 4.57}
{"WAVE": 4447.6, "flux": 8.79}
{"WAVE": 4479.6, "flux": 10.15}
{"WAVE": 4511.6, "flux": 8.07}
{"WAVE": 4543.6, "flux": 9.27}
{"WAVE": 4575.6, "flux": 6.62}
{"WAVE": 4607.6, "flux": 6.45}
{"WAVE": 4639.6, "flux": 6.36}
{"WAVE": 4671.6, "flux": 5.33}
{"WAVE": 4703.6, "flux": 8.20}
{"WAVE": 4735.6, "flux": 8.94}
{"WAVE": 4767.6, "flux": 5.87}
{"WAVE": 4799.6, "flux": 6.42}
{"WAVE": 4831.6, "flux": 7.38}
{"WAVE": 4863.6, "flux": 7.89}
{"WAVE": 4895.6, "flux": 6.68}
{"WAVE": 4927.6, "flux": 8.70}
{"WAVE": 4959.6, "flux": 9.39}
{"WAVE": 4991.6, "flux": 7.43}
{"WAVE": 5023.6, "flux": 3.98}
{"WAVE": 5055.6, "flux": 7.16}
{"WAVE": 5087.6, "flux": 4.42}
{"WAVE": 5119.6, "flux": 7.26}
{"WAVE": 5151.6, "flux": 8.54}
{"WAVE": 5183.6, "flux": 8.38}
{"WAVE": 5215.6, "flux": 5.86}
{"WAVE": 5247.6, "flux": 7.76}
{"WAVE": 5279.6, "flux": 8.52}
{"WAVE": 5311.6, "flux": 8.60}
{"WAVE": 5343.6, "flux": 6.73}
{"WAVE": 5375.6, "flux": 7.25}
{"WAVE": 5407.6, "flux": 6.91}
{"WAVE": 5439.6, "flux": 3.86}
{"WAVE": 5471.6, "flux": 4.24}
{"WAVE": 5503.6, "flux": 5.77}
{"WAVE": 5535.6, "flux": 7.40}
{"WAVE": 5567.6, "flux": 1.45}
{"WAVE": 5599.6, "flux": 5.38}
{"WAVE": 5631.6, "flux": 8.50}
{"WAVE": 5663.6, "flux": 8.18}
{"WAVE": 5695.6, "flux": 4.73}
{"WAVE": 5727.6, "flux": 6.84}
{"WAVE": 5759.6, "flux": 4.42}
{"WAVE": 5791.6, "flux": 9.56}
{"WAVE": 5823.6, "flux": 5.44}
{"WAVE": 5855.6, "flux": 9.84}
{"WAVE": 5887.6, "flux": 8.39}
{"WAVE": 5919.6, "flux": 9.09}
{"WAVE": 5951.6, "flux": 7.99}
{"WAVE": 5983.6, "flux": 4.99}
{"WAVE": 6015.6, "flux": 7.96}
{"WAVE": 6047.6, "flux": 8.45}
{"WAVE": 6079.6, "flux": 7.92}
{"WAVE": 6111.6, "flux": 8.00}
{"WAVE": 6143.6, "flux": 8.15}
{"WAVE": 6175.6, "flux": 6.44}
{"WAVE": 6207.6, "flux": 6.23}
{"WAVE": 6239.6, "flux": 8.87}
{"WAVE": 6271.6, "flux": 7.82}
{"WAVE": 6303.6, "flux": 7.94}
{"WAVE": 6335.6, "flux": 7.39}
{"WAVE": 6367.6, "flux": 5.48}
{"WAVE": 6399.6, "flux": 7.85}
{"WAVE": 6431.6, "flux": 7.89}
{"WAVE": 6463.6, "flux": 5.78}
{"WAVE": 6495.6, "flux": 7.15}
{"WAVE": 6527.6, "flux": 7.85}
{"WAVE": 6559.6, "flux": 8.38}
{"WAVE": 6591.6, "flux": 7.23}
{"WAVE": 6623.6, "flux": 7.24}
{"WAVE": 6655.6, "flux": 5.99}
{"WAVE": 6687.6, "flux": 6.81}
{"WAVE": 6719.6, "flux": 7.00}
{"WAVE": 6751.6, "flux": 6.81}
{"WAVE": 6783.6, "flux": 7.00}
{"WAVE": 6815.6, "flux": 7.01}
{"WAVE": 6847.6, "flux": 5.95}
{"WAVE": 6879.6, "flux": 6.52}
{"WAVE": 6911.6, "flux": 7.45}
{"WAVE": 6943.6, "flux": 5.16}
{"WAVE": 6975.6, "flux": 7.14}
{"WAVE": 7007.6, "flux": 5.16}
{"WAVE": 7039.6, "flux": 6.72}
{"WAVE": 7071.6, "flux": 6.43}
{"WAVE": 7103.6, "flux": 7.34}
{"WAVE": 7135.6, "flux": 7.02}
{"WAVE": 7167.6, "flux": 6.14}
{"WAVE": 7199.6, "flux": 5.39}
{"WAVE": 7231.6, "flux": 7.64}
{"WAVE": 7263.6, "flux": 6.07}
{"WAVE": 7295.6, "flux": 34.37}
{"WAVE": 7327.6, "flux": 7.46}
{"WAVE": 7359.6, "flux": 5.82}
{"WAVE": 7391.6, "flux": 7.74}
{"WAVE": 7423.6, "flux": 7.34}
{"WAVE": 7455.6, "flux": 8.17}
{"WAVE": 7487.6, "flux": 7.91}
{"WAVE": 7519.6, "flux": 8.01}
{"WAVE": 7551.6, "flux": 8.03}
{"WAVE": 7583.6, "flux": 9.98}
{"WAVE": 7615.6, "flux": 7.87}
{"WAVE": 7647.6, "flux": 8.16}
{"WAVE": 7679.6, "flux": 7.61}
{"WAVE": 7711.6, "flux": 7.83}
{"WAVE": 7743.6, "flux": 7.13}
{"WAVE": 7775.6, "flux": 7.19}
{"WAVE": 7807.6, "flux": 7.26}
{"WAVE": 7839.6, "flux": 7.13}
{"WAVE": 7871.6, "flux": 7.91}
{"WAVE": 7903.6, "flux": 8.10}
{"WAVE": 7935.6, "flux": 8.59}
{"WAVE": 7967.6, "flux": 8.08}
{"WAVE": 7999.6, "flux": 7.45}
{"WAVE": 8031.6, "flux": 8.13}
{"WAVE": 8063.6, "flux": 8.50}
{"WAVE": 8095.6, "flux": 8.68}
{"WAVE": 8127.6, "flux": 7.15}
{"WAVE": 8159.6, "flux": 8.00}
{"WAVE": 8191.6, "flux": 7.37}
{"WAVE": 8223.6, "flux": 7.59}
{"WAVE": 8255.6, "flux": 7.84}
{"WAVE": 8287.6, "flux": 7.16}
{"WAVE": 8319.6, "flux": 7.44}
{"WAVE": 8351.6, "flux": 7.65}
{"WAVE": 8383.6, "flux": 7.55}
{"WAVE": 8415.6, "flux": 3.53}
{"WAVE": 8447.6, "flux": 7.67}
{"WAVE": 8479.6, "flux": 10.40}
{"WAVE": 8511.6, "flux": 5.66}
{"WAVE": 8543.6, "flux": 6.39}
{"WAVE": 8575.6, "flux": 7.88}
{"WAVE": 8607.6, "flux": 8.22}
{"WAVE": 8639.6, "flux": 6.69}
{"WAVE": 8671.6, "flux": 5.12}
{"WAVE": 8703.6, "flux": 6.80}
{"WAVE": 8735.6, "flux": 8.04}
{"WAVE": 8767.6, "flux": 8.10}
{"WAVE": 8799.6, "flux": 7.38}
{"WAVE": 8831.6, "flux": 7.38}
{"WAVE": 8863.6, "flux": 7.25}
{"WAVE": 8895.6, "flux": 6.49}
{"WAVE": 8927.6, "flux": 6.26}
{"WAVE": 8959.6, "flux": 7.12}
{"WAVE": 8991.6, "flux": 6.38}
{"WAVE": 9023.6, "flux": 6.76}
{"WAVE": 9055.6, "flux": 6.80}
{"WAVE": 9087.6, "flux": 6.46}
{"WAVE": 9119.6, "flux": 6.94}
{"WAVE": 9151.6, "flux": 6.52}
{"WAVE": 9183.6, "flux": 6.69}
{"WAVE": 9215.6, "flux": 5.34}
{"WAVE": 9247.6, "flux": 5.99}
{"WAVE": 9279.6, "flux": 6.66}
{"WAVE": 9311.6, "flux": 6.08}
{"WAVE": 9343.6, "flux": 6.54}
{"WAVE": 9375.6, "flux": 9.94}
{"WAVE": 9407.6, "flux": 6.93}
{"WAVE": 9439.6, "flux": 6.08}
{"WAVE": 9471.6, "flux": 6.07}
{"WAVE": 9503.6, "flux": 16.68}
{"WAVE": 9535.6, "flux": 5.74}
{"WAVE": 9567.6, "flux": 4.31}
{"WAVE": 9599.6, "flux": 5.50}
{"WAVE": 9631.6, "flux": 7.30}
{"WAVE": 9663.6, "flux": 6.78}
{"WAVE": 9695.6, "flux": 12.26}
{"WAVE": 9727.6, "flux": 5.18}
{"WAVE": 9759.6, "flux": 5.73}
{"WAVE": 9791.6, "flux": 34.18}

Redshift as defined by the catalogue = 0.956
